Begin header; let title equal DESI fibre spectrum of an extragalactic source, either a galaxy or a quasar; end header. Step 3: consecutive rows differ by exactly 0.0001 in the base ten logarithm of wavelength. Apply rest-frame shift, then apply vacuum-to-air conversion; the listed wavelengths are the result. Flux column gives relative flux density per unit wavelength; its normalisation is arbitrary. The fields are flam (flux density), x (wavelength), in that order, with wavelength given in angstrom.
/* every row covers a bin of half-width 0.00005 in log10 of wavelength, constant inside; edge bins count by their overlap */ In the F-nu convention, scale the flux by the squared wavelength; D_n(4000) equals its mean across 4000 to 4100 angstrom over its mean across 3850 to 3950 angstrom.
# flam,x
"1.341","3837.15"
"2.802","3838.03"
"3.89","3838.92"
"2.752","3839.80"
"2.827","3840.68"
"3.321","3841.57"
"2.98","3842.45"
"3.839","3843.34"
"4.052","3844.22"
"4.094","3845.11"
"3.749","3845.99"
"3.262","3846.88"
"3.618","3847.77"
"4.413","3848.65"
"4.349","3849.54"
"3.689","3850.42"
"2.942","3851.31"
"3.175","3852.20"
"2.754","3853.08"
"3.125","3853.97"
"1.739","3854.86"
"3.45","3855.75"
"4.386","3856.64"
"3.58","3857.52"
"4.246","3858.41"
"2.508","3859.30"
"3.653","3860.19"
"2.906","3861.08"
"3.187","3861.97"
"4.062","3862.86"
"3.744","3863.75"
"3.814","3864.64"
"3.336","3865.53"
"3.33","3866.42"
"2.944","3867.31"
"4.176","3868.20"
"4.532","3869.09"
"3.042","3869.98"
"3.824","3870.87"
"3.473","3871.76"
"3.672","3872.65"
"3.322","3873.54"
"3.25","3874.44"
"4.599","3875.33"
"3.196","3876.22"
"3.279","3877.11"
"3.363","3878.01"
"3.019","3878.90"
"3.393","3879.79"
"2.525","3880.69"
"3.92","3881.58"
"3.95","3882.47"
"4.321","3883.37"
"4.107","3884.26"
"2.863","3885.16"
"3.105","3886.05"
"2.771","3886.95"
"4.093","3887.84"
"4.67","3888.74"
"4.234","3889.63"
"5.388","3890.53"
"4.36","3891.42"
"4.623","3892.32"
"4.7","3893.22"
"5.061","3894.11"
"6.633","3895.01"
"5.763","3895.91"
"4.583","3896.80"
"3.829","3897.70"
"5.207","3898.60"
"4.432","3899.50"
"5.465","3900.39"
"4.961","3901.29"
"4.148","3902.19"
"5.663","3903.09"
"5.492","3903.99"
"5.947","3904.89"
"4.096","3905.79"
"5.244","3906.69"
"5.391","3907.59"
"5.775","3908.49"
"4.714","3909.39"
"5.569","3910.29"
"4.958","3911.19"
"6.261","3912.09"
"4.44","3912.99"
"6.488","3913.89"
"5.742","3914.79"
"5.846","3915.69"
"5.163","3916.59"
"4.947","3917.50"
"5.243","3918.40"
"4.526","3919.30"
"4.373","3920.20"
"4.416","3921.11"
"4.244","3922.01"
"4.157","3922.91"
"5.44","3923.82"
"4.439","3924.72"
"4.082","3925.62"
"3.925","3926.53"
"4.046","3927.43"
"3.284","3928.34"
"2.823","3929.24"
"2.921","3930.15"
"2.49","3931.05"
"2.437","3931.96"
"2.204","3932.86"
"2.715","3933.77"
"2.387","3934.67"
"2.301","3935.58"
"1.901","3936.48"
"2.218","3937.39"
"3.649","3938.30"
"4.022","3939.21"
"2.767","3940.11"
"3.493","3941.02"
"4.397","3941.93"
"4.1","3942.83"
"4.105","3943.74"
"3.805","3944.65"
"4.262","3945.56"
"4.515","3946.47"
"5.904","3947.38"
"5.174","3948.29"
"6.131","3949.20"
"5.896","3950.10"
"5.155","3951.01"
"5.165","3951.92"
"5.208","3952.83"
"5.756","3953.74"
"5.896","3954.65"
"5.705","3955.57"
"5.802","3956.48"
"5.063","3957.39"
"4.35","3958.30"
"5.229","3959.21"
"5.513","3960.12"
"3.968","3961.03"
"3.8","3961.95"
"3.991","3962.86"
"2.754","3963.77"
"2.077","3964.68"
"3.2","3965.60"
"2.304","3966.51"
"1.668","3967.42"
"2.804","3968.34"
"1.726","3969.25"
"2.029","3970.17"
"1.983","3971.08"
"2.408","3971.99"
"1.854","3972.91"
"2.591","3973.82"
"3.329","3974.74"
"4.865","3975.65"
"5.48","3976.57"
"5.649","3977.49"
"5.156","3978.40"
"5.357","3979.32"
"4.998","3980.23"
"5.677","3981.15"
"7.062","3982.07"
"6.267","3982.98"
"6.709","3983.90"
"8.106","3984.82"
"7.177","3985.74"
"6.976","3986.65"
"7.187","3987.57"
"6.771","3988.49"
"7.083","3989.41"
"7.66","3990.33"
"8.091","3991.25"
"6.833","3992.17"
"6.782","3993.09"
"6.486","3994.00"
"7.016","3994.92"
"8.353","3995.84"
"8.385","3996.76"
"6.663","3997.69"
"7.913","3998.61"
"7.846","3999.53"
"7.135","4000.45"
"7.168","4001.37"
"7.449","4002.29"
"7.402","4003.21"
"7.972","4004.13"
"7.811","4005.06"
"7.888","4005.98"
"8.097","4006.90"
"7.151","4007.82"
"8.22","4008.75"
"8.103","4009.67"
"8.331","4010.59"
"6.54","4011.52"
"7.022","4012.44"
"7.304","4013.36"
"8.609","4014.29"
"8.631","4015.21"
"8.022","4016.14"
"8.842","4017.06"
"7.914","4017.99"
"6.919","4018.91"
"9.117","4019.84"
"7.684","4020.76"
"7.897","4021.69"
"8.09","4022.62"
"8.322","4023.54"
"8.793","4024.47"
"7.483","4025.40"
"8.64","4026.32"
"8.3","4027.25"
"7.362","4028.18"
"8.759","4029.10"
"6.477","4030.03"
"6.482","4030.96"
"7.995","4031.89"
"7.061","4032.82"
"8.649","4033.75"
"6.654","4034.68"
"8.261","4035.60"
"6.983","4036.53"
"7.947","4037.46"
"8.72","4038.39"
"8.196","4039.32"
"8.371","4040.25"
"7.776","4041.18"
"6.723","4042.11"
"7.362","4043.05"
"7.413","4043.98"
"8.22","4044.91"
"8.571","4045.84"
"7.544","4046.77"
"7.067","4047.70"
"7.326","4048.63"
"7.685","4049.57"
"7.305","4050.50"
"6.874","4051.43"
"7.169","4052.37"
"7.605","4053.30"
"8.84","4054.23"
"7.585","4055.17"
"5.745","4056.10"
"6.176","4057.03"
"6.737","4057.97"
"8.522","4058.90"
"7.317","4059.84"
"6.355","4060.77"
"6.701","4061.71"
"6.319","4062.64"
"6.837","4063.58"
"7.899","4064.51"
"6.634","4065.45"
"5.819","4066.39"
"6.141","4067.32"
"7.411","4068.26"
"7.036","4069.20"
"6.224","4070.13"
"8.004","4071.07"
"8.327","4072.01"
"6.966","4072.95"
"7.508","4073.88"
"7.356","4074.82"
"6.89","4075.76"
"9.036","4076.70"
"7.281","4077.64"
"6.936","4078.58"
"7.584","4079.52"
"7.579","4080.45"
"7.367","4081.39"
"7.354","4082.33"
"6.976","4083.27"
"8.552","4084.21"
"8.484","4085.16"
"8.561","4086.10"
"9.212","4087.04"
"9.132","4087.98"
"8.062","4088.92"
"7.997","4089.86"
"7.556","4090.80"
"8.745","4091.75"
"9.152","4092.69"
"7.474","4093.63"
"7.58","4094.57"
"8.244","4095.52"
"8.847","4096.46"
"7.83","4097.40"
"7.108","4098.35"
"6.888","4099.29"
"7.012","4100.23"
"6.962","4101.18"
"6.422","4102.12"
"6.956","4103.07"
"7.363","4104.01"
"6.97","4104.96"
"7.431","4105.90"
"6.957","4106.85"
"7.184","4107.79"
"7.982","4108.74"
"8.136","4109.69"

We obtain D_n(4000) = 2.0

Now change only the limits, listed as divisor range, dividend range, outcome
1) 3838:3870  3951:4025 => 1.89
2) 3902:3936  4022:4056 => 1.85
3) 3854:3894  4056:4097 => 2.28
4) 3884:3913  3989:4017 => 1.67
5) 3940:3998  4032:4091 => 1.55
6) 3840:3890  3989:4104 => 2.36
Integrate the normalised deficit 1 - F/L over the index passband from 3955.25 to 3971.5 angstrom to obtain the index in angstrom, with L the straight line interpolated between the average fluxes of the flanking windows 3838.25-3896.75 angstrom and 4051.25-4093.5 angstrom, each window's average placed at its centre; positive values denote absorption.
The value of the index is 5.7 angstrom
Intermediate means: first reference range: 3.71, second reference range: 7.48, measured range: 3.54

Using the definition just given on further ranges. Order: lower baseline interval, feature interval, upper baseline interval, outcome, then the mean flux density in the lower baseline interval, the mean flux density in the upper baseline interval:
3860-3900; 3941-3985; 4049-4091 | 8.03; 3.92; 7.41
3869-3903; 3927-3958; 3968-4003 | 6.66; 4.11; 5.9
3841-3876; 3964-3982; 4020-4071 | 7.46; 3.54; 7.46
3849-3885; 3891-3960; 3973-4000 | 4.05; 3.49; 6.44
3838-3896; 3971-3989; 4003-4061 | 3.11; 3.69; 7.7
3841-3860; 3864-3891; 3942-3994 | 1.18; 3.49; 4.93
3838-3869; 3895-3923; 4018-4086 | -3.13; 3.47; 7.51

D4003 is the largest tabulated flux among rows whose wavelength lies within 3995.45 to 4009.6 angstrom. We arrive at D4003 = 8.385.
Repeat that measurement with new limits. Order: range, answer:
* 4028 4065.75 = 8.84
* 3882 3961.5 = 6.633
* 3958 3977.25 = 5.513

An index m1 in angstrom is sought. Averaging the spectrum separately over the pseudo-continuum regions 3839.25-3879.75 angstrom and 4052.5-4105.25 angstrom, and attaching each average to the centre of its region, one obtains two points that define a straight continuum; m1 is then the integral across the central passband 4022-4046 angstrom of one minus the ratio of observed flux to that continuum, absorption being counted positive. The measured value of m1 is -4.24 angstrom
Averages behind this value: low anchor 3.48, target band 7.82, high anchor 7.47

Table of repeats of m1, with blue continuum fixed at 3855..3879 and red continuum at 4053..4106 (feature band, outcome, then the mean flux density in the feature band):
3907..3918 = -2.66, 5.44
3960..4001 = 2.99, 5.29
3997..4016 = -4.84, 7.67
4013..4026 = -3.62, 8.13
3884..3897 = -1.58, 4.47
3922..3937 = 4.57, 3.25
